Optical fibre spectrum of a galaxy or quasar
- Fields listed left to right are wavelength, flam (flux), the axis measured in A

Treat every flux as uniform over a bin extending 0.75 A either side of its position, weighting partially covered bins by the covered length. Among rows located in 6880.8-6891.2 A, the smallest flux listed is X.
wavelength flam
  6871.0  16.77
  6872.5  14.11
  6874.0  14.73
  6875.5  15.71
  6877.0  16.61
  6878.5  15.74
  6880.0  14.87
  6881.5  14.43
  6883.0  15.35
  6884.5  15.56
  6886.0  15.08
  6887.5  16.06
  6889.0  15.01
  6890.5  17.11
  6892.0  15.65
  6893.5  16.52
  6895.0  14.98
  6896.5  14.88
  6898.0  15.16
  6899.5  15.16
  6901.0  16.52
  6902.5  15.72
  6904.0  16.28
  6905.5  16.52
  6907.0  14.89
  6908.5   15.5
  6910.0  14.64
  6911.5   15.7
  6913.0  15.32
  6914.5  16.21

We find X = 14.43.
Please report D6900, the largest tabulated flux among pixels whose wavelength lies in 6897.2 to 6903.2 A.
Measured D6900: 16.52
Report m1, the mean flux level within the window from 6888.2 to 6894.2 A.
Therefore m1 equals 16.1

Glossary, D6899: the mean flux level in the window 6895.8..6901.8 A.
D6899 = 15.4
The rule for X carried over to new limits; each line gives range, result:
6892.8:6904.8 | 14.88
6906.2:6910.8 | 14.64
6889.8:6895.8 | 14.98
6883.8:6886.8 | 15.08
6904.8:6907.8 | 14.89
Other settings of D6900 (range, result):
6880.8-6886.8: 15.56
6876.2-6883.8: 16.61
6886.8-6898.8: 17.11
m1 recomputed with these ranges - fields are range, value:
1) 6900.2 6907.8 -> 16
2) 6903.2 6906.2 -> 16.4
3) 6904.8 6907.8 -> 15.7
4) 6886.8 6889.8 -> 15.6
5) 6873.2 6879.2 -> 15.7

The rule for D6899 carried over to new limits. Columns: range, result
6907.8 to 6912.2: 15.3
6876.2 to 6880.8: 15.7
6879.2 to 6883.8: 14.9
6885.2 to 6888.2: 15.6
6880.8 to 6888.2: 15.3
